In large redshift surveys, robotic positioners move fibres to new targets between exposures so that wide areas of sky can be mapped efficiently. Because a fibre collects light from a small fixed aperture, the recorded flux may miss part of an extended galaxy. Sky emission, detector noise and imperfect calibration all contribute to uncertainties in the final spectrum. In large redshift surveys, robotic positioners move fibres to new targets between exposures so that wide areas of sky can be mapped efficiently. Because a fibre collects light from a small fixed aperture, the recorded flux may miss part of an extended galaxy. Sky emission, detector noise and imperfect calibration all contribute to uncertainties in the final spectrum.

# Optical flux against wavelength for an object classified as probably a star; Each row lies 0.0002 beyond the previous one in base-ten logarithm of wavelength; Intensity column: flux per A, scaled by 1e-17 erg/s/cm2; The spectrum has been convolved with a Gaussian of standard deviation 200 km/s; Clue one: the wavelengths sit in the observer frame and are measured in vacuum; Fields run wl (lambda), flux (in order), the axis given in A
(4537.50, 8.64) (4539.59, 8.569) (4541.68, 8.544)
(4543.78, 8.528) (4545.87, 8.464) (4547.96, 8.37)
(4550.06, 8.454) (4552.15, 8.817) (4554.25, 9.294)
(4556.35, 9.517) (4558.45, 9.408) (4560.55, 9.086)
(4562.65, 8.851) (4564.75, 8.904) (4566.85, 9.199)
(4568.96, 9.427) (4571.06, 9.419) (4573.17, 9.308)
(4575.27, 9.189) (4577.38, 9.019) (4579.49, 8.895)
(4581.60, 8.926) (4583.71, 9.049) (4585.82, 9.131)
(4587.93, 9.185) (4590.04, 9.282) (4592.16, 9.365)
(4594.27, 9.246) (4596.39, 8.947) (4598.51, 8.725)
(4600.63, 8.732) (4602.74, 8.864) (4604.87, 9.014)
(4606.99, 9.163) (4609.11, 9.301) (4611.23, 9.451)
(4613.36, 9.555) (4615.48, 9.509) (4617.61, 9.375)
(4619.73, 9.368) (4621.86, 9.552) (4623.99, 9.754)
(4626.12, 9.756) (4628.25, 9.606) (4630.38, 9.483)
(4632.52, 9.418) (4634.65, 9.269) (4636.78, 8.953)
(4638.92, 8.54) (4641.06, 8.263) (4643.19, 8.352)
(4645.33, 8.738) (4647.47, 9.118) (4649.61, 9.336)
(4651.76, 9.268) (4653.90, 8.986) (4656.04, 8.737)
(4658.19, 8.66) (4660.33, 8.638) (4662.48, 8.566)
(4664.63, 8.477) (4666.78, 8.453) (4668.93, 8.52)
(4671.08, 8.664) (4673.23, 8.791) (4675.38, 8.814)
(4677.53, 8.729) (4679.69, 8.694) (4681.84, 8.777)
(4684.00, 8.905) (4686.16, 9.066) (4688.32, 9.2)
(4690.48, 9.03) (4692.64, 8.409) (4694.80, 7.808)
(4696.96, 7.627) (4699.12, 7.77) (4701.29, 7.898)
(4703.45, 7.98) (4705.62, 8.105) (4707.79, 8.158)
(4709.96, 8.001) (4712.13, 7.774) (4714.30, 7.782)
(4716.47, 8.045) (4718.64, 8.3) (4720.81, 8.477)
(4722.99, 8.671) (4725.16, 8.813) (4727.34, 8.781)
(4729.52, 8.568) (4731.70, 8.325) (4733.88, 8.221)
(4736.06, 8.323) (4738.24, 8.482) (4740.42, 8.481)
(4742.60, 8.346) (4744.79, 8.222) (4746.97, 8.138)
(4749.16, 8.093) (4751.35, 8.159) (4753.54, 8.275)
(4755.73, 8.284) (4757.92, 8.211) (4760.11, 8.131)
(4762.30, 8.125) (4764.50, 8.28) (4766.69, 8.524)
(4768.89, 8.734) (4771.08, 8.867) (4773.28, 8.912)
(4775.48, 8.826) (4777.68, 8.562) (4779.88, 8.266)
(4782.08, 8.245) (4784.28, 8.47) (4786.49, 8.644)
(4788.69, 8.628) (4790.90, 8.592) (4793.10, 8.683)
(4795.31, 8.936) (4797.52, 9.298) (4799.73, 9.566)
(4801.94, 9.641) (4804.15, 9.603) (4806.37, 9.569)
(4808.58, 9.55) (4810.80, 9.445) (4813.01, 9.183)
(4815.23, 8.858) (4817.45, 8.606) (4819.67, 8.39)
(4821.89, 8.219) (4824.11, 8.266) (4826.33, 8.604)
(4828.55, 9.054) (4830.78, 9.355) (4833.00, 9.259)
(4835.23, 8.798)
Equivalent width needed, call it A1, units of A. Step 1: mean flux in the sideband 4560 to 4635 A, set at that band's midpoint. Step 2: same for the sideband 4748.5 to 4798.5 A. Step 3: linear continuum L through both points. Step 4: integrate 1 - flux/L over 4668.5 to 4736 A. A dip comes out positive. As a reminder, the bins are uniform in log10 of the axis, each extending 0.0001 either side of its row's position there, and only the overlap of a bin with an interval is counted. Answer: 3.1 A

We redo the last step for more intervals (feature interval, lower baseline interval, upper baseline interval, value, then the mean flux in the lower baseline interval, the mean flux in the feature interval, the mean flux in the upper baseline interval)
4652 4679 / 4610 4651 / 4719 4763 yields 0.8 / 9.23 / 8.69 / 8.36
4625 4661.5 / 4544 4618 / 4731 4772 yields -0.8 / 9.09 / 9.01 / 8.33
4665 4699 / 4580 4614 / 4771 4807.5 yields 1.6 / 9.11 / 8.61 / 8.9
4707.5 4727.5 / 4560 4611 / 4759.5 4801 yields 1.2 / 9.1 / 8.26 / 8.66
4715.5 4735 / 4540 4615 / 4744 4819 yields 0.7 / 9.05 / 8.47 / 8.71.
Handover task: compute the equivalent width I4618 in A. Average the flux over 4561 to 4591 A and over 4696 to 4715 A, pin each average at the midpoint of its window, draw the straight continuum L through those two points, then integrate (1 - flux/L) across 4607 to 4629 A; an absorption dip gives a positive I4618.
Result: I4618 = -2.0 A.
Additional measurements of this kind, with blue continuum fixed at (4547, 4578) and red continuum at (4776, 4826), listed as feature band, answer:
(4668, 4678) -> 0.3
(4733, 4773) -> 2.6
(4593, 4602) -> 0.1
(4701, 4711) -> 1.0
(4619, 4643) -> -0.6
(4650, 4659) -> 0.1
